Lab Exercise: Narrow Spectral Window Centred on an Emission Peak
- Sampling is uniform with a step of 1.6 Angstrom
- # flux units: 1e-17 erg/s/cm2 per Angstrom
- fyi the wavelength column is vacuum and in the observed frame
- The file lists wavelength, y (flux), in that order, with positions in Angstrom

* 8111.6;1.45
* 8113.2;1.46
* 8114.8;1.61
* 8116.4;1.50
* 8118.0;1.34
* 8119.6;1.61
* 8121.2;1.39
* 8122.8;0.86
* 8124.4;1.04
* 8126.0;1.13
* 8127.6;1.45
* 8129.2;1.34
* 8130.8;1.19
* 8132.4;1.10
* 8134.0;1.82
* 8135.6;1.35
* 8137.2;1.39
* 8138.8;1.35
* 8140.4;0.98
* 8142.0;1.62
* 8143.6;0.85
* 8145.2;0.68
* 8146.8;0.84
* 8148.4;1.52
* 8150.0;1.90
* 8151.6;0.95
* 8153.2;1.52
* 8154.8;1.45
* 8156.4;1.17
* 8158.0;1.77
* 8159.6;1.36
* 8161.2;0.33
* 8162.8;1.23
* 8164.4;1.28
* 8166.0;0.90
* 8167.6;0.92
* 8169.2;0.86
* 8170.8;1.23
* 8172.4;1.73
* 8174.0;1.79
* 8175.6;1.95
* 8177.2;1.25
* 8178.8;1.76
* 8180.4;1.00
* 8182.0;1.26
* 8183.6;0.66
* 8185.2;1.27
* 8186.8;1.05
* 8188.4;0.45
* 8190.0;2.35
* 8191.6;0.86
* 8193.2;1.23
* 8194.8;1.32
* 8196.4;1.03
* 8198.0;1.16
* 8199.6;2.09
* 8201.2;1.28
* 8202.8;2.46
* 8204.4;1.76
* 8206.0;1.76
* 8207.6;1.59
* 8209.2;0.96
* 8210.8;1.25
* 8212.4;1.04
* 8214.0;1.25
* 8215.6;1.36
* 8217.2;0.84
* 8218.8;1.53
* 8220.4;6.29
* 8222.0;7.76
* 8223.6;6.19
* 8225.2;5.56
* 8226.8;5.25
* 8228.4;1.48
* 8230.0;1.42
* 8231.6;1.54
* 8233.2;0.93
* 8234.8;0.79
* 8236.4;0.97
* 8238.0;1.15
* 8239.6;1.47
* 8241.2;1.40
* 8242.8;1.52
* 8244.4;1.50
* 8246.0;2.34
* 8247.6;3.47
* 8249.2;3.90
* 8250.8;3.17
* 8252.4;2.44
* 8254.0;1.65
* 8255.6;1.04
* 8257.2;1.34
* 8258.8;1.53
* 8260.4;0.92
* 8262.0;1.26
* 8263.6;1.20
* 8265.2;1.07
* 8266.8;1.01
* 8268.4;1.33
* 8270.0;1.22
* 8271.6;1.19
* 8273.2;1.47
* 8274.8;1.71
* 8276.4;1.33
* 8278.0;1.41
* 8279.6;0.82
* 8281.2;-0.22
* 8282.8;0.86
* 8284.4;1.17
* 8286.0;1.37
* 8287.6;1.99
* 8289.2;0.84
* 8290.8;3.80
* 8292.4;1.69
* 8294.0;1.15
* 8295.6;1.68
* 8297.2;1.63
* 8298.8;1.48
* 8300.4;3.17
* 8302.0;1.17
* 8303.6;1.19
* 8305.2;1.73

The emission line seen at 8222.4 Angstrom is H-alpha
